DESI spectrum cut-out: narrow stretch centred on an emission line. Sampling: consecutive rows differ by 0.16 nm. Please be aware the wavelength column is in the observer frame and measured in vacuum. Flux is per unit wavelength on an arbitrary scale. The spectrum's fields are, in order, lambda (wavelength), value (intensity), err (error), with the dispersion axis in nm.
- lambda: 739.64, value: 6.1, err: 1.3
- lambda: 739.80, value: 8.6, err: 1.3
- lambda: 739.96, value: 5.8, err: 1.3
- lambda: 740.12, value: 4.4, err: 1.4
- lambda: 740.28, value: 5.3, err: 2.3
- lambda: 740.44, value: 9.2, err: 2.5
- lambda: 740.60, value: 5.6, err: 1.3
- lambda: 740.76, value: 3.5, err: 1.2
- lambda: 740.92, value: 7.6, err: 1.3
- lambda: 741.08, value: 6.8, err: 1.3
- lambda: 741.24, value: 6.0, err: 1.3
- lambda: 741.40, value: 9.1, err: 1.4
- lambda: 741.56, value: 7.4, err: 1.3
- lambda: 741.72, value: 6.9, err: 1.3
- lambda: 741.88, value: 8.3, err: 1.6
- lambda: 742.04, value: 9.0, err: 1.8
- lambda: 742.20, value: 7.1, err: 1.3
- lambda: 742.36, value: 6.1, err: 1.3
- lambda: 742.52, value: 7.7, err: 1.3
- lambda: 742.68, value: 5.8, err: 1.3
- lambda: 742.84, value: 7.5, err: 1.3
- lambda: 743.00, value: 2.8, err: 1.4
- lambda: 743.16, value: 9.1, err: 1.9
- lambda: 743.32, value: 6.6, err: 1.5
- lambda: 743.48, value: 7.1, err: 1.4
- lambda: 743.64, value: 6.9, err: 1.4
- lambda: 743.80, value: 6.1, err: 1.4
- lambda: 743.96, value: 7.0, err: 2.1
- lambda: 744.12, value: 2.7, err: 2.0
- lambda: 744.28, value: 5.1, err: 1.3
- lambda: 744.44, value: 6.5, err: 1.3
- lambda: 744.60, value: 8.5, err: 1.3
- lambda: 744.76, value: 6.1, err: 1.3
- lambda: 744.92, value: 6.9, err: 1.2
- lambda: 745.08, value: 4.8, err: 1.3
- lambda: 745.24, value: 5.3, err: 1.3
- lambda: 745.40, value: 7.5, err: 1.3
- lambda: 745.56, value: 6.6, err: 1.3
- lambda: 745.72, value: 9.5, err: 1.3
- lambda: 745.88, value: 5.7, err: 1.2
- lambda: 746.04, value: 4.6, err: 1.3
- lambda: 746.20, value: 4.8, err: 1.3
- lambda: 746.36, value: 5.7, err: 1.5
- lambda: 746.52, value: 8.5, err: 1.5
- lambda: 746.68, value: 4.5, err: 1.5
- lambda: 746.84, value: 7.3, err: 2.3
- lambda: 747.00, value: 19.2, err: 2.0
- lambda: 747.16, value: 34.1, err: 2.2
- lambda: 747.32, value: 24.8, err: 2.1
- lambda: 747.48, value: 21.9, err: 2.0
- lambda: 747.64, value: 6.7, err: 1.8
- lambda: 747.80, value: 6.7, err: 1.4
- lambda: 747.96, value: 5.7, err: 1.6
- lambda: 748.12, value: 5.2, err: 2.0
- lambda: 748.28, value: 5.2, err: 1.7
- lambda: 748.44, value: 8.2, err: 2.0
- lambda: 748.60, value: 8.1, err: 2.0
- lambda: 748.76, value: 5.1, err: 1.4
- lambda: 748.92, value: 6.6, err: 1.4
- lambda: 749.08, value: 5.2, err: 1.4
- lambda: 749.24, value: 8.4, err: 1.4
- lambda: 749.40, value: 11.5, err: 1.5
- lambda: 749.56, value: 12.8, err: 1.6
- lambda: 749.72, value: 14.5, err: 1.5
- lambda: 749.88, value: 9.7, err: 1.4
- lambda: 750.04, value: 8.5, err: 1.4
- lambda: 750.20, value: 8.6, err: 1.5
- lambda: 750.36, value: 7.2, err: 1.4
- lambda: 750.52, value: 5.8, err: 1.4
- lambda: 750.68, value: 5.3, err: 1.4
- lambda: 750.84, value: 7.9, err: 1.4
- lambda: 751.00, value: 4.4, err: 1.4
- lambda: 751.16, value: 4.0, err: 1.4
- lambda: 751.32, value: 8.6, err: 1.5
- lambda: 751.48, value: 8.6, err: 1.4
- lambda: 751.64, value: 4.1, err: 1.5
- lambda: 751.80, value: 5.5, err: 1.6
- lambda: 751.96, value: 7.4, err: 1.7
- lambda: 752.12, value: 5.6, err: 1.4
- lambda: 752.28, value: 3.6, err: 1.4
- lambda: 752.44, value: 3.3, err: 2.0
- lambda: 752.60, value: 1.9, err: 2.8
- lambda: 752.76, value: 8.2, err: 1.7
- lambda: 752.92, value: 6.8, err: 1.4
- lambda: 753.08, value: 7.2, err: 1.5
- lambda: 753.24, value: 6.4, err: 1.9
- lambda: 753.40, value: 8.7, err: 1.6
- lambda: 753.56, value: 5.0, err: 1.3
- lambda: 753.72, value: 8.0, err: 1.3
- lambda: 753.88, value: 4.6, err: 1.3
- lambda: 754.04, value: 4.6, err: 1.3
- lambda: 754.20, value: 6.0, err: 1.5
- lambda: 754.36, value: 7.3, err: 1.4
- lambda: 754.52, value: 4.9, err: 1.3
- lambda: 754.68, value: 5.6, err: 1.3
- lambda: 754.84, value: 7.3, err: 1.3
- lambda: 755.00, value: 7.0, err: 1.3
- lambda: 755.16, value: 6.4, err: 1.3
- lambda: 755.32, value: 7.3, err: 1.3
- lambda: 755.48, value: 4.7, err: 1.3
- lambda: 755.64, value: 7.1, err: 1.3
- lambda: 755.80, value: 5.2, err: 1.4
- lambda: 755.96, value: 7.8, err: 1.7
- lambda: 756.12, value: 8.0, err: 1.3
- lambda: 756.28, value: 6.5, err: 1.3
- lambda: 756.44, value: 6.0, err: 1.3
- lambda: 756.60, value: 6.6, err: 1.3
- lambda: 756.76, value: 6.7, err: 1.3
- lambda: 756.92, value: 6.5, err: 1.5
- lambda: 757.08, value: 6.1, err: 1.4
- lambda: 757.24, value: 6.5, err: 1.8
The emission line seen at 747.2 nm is Halpha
